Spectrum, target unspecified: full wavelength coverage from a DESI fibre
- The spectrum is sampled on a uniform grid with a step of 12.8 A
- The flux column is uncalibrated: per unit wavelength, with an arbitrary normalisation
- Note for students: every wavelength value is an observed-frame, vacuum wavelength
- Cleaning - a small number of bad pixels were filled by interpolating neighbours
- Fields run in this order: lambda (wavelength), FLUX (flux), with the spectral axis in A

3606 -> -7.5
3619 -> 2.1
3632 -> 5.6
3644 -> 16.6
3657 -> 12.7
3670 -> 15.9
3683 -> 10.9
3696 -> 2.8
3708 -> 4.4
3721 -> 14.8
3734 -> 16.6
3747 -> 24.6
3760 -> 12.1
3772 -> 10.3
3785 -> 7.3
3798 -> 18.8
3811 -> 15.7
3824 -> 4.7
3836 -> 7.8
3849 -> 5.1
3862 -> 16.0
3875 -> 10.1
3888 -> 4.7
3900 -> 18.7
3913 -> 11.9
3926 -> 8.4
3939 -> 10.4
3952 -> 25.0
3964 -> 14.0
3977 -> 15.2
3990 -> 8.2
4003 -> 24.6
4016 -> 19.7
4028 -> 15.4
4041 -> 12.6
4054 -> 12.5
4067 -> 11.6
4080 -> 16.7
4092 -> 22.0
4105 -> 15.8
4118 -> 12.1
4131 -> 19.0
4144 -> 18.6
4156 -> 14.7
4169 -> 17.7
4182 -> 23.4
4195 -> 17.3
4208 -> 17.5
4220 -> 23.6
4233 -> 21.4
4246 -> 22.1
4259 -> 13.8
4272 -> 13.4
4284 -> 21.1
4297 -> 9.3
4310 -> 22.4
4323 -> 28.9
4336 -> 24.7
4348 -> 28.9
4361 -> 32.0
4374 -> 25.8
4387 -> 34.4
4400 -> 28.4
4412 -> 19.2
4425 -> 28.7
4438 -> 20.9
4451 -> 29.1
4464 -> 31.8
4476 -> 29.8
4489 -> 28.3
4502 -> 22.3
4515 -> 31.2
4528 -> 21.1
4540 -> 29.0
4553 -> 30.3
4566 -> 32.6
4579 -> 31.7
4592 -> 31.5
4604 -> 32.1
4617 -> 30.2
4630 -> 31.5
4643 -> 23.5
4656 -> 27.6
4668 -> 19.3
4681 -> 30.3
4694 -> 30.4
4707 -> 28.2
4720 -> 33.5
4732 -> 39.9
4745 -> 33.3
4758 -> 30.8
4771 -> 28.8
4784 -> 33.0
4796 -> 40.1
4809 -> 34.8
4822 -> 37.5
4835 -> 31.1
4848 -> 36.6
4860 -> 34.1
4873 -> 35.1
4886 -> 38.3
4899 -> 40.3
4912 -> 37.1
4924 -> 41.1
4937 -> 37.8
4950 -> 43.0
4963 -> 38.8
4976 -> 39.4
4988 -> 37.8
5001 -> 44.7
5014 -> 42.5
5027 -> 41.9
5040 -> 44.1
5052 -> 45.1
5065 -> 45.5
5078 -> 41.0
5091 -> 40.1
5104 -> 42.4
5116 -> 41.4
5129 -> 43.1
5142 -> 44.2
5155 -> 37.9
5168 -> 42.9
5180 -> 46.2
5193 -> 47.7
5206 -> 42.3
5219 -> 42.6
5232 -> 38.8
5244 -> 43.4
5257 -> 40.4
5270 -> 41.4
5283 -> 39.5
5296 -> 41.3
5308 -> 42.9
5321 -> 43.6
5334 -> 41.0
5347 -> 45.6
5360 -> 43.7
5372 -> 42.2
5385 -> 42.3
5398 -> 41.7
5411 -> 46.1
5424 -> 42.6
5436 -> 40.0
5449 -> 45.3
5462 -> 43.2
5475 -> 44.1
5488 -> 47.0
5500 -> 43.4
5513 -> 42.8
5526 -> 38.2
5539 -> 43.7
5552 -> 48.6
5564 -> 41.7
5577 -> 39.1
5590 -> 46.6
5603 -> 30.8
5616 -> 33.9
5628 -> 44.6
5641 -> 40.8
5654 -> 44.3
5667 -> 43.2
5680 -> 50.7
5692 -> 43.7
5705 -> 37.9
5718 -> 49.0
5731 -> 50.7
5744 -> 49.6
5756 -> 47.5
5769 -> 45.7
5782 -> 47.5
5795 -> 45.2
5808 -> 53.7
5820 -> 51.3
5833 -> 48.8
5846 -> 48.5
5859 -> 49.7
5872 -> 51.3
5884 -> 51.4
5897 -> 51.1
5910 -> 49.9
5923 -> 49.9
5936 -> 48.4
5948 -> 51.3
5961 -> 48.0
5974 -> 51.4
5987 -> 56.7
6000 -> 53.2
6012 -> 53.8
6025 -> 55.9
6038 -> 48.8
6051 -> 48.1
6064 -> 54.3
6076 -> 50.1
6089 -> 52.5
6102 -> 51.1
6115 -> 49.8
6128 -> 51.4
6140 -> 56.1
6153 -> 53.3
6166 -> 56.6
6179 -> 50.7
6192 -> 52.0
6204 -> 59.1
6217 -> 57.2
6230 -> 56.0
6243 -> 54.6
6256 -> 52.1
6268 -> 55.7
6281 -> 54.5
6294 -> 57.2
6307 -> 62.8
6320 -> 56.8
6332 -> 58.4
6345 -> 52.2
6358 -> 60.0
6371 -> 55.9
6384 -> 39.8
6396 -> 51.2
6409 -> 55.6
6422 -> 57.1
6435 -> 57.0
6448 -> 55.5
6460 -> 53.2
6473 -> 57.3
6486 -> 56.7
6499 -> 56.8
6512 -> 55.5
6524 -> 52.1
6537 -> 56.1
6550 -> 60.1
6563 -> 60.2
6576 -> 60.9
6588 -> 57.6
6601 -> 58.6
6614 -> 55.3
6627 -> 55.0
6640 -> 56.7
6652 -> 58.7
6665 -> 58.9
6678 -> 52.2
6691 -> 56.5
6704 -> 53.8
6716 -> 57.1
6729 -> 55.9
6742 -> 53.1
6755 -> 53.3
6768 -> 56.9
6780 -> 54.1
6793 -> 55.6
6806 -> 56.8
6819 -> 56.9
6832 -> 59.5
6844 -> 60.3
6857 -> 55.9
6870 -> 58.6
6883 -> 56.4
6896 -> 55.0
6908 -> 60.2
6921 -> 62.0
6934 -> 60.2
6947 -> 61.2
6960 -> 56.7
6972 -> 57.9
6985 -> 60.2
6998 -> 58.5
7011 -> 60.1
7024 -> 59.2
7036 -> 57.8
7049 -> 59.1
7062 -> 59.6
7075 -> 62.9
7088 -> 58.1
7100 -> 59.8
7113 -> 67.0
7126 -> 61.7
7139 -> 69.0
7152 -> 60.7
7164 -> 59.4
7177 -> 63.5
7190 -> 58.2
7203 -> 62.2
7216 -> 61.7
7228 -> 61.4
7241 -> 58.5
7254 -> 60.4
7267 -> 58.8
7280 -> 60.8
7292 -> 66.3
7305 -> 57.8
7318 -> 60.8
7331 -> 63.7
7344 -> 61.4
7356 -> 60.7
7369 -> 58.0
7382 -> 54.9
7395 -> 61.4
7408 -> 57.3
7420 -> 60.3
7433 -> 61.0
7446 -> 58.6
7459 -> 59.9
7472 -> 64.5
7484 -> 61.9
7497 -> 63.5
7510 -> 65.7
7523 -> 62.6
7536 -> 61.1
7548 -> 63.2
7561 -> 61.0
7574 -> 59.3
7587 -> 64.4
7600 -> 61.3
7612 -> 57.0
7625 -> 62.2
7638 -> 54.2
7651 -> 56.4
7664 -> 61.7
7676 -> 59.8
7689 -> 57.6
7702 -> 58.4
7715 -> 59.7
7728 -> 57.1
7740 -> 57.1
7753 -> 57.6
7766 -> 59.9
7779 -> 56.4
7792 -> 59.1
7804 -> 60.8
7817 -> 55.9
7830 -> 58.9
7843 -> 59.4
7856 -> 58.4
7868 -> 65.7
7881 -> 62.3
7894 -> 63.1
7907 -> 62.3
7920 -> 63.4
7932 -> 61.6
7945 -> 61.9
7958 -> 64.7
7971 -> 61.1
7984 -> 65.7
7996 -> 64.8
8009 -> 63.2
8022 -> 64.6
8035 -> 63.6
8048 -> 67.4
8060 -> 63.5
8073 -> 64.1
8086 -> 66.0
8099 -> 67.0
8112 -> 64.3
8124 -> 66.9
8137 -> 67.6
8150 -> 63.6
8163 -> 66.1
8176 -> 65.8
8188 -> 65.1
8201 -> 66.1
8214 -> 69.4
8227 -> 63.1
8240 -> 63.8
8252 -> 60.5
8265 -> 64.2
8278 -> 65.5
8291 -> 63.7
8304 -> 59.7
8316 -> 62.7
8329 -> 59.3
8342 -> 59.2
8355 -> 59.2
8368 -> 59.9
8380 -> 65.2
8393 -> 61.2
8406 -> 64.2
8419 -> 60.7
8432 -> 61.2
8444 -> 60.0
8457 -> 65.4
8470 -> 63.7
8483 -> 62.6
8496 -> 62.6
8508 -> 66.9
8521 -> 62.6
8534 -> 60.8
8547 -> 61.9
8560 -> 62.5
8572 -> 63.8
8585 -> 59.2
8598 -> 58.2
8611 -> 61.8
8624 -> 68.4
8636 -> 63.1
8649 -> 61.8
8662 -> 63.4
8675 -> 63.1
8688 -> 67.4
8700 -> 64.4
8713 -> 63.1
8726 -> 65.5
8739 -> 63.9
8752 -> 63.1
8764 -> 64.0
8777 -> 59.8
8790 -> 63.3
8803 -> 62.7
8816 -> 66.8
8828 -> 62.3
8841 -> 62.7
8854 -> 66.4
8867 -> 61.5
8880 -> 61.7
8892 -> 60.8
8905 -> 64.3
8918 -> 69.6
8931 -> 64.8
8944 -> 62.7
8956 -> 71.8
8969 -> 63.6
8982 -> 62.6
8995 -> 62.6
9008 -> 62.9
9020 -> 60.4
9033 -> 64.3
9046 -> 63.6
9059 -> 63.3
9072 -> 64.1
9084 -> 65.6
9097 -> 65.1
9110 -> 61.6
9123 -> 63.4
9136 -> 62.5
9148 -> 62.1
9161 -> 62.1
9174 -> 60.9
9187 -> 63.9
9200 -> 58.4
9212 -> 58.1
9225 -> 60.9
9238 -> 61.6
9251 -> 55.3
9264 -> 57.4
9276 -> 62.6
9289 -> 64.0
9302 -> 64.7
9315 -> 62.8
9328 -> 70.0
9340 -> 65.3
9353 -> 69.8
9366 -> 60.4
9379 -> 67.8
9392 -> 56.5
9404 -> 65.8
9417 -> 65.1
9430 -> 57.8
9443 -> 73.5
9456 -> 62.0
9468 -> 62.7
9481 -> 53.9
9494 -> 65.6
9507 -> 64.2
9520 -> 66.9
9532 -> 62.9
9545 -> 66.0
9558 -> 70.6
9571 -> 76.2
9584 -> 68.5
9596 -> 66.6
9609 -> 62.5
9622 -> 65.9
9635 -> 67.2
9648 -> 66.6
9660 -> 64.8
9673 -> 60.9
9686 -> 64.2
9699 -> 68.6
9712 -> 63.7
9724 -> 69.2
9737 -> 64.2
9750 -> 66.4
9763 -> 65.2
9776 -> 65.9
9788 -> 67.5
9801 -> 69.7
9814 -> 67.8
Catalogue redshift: 0.08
